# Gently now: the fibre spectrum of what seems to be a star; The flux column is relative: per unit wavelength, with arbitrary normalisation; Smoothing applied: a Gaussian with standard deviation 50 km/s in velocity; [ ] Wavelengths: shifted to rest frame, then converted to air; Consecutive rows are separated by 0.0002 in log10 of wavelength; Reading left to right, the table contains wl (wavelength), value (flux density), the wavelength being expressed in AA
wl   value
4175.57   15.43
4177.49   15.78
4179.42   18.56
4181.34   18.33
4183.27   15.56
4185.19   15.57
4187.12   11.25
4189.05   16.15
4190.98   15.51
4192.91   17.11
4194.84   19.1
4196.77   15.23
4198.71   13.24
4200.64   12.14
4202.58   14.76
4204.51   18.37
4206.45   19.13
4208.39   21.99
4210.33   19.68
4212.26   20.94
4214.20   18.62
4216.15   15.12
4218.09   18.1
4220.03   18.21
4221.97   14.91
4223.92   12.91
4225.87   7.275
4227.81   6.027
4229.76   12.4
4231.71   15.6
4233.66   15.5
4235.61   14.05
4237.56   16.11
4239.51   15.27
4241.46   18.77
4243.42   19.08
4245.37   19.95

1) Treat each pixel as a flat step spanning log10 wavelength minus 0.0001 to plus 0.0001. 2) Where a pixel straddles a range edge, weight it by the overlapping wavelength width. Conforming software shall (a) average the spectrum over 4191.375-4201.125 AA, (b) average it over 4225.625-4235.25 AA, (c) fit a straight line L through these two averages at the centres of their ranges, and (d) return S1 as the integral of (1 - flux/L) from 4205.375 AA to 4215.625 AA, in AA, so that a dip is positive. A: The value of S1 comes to -4.3 AA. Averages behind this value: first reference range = 15.5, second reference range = 11.8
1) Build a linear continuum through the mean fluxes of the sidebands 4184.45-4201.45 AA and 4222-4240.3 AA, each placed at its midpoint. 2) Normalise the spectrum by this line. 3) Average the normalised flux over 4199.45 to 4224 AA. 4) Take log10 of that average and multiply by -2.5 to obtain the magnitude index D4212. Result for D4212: -0.24 mag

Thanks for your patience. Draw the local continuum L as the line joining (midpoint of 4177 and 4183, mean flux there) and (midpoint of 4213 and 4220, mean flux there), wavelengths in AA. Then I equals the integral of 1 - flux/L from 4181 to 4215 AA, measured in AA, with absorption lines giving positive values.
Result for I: 1.37 AA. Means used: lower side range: 17.5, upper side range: 17.5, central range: 16.8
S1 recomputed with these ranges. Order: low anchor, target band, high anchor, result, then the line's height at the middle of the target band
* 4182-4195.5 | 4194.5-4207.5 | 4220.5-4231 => -1.6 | 14.2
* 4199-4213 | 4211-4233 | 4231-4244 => 3.2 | 17.1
